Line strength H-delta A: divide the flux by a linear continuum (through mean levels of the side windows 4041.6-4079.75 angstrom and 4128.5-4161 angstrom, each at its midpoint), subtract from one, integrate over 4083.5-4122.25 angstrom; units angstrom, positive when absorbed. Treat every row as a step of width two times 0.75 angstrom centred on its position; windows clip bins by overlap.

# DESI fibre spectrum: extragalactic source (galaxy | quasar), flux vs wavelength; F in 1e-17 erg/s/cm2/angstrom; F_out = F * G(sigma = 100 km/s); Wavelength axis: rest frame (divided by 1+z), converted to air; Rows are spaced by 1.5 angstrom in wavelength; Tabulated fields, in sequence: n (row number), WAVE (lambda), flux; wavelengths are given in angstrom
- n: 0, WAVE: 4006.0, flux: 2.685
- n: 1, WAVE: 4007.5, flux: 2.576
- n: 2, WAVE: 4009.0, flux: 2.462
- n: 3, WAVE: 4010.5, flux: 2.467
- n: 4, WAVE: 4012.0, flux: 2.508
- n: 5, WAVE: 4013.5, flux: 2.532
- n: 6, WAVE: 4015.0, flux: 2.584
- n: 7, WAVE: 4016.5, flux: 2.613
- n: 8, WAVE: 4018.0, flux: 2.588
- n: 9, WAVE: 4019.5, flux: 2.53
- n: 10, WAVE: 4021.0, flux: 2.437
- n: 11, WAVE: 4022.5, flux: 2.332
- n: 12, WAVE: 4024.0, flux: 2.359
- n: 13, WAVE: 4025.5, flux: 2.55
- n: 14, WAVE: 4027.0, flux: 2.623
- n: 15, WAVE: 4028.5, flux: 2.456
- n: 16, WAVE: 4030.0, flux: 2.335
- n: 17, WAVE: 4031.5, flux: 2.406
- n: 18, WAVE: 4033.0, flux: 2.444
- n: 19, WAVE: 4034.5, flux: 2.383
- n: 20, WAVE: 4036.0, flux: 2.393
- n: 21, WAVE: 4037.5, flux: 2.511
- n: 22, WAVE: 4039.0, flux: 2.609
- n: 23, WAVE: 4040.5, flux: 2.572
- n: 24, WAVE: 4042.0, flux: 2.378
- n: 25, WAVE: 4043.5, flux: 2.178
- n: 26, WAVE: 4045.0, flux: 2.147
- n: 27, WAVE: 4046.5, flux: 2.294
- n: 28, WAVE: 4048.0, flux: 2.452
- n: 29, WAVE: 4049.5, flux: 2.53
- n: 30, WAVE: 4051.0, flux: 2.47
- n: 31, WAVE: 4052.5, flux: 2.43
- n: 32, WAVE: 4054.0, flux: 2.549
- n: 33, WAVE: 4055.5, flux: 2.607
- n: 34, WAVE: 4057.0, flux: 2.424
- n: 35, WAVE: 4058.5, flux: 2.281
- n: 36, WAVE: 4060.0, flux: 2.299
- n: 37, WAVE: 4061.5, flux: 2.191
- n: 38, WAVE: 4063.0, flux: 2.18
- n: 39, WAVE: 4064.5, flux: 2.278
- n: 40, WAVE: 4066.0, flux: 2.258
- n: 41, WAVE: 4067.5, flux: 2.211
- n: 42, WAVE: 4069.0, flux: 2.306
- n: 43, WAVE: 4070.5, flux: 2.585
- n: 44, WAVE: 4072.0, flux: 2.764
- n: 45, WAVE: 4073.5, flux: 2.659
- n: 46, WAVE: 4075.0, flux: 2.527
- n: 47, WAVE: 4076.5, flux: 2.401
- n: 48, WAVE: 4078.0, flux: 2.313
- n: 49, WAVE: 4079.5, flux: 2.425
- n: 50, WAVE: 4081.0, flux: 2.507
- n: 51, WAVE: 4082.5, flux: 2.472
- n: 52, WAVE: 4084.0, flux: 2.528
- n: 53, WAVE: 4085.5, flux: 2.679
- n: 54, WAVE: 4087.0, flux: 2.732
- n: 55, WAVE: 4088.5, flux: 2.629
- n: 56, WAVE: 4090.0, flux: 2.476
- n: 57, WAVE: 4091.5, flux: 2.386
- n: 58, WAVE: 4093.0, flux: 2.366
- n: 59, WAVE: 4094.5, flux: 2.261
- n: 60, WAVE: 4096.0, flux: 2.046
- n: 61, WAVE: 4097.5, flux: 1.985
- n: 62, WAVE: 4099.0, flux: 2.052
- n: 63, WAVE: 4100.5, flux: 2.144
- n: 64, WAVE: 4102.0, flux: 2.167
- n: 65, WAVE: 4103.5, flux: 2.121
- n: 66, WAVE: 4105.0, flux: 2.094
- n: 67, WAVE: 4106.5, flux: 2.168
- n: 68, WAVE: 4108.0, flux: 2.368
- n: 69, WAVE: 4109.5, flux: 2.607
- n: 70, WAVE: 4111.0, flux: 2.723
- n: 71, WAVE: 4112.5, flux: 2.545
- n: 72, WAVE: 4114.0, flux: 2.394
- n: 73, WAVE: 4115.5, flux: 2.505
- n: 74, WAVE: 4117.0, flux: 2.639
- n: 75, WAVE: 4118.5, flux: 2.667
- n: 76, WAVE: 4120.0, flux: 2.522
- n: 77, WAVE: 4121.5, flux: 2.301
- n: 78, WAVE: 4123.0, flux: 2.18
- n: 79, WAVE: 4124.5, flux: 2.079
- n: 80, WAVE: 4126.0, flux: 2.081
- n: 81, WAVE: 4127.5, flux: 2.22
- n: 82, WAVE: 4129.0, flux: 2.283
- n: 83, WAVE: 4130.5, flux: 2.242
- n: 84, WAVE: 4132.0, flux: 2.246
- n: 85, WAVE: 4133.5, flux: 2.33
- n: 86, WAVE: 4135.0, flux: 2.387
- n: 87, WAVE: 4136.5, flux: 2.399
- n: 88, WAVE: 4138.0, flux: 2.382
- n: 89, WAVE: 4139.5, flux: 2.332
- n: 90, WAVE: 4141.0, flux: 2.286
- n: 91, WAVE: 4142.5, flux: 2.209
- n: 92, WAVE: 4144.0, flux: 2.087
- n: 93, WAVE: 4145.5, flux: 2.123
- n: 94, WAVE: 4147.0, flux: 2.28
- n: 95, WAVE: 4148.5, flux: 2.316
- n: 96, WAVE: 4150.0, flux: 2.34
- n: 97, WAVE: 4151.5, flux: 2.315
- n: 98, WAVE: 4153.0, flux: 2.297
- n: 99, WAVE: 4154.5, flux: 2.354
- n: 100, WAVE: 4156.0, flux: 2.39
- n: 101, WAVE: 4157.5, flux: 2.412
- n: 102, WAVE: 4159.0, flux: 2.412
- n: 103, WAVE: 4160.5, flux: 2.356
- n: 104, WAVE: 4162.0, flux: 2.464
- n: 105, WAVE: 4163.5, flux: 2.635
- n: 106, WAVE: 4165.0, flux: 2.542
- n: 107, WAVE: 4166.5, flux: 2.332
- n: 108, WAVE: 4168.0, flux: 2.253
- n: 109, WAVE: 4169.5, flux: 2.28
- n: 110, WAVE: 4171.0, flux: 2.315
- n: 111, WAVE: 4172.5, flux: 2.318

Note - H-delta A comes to -0.6 angstrom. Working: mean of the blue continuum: 2.39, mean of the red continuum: 2.31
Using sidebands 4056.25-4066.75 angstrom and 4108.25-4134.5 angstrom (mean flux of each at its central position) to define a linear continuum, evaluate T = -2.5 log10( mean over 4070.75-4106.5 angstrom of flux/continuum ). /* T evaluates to -0.03 mag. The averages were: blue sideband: 2.27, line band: 2.38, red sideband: 2.39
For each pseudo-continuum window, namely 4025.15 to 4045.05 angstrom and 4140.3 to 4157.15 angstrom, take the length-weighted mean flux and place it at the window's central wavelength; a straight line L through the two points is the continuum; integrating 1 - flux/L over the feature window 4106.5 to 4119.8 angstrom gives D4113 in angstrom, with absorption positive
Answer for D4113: -1.19 angstrom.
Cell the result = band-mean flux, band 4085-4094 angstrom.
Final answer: 2.53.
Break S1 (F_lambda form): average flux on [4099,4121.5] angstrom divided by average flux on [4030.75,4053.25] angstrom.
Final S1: 1.0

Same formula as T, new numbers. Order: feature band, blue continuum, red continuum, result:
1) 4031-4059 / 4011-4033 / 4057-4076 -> 0.00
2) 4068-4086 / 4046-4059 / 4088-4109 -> -0.08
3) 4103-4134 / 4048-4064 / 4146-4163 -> 0.01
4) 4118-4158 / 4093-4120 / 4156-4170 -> 0.04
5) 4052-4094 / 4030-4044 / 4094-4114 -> -0.05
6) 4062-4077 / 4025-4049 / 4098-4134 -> -0.02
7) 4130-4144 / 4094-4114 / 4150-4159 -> 0.01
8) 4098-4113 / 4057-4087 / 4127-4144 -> 0.03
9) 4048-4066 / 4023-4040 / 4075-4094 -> 0.04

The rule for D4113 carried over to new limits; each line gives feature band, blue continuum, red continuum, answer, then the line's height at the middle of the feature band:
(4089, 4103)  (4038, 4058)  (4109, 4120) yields 1.78 angstrom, 2.54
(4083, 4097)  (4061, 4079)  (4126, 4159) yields -0.48 angstrom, 2.37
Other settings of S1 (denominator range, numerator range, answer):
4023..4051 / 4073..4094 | 1.03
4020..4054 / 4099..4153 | 0.95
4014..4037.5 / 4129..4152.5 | 0.92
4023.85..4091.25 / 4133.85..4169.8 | 0.96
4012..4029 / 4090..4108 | 0.87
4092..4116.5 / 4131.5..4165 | 1.02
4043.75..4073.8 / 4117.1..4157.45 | 0.96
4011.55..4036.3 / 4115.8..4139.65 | 0.94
